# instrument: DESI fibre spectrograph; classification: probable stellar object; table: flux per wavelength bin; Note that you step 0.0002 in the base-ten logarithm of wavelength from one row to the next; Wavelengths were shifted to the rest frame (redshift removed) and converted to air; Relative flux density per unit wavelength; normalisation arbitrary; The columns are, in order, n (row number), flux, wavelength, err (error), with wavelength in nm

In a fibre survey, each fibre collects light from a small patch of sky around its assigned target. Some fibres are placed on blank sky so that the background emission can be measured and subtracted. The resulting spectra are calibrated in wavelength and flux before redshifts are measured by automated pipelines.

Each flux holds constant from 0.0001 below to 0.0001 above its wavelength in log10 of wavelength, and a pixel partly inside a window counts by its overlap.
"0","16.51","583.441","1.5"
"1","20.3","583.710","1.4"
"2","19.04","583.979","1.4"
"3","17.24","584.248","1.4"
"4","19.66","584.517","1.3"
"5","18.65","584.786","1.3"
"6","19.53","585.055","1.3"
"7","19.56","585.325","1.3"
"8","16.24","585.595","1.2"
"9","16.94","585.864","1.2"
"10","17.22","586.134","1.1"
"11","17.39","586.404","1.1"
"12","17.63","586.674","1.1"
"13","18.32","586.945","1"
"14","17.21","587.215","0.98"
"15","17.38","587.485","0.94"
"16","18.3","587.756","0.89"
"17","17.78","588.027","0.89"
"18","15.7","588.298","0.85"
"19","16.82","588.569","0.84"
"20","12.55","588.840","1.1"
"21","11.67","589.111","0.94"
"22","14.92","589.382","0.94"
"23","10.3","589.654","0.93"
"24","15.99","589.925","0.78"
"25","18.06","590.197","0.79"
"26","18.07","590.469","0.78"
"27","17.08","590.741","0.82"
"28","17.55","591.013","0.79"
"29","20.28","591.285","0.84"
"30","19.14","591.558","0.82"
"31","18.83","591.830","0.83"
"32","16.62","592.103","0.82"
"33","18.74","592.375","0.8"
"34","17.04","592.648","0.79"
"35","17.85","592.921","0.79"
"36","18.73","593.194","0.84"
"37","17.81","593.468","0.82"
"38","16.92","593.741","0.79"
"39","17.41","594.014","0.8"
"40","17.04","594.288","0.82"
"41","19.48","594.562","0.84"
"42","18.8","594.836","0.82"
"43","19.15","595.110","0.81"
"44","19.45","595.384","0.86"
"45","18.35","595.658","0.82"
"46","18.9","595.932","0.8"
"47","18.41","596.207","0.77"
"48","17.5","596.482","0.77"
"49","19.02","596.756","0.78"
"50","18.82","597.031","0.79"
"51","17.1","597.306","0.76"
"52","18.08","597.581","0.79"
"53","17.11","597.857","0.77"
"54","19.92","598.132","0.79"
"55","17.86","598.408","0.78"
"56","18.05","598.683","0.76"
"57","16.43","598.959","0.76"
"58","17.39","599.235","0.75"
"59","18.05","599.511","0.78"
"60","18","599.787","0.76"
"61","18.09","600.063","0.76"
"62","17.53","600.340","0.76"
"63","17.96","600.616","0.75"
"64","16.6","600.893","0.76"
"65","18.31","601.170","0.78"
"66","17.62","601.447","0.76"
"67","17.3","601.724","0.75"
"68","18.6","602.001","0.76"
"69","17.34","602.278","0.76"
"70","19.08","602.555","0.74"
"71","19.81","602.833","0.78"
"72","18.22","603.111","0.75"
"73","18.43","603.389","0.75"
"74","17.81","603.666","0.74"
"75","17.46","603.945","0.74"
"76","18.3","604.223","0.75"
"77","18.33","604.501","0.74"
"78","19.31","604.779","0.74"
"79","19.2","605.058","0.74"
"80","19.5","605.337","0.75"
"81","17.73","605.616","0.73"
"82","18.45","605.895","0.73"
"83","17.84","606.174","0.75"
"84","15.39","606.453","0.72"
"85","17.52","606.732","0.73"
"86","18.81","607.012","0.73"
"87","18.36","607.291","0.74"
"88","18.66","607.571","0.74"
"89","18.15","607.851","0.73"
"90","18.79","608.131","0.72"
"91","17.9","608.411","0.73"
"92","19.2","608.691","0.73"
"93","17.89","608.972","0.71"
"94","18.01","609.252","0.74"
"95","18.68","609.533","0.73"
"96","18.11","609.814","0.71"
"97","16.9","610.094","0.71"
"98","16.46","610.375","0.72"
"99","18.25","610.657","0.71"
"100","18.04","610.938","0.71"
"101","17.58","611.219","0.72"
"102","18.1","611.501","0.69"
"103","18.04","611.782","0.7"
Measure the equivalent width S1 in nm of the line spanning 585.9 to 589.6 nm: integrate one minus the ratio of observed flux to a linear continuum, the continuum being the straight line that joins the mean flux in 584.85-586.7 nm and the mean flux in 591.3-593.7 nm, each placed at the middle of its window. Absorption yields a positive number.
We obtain 0.344 nm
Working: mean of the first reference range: 17.8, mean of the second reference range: 18.2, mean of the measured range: 16.3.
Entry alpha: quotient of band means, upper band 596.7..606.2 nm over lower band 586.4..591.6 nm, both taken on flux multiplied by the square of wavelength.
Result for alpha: 1.14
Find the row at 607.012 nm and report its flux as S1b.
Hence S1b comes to 18.81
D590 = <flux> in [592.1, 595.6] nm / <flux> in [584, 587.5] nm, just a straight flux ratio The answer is 1.0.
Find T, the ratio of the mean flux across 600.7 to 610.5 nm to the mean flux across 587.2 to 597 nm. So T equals 1.04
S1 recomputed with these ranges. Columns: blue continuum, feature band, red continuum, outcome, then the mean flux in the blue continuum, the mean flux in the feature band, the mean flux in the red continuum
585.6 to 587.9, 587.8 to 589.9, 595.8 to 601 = 0.364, 17.5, 14.5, 17.9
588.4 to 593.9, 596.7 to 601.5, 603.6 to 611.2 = -0.126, 16.8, 17.9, 18.1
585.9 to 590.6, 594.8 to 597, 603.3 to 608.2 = -0.208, 16.2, 18.7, 18.2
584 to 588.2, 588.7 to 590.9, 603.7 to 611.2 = 0.381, 17.9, 14.9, 18.1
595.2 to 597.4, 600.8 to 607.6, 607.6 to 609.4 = 0.086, 18.5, 18.2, 18.3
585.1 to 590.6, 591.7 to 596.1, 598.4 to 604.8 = -0.276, 16.4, 18.2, 18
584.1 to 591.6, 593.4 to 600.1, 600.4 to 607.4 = -0.190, 17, 18.1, 18.1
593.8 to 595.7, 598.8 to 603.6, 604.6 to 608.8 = 0.120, 18.5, 17.9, 18.3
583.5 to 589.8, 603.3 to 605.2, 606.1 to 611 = -0.070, 17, 18.4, 17.9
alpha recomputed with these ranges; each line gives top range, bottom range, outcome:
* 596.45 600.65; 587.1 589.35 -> 1.17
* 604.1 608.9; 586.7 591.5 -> 1.18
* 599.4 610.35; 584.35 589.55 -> 1.13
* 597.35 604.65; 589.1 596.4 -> 1.05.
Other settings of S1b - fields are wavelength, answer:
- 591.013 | 17.55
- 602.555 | 19.08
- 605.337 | 19.5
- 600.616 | 17.96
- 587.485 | 17.38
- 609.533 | 18.68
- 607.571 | 18.66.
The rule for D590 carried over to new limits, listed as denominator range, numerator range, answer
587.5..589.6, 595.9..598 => 1.18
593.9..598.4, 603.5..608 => 0.99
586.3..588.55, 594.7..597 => 1.07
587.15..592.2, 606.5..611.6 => 1.09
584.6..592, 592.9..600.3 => 1.07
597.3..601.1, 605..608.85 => 1.03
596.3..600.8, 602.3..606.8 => 1.02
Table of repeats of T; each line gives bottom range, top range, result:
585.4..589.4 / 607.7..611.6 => 1.09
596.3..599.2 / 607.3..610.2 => 1.02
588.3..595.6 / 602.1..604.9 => 1.07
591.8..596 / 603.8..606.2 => 1.02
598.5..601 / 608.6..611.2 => 1.02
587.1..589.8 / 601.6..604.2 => 1.20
